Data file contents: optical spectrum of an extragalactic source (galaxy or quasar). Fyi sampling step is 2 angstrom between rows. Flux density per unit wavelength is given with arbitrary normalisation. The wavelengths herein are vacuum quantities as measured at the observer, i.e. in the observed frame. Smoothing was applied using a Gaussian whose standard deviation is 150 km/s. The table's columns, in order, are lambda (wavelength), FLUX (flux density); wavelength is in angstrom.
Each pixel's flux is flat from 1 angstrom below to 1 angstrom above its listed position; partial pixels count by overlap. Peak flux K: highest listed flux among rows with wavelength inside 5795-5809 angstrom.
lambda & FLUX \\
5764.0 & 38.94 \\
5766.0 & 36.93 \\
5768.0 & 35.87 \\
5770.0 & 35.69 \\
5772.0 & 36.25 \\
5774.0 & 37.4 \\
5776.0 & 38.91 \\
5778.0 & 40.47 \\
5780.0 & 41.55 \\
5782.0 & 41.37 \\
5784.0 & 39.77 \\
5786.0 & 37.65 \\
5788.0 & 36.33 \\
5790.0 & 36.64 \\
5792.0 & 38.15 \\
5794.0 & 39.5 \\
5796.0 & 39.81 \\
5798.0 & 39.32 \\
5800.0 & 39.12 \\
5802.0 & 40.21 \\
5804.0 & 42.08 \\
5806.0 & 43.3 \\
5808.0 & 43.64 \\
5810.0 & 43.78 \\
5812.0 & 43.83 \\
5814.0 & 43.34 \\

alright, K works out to 43.64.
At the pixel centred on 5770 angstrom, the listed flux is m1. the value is 35.69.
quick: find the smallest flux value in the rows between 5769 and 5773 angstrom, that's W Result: 35.69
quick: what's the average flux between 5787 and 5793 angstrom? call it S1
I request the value 37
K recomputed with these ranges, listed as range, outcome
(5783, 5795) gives 39.77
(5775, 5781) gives 41.55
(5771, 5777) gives 38.91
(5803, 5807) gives 43.3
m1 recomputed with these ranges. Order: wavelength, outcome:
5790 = 36.64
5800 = 39.12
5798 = 39.32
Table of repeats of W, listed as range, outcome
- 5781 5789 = 36.33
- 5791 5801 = 38.15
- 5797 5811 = 39.12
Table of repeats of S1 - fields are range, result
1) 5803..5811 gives 43.2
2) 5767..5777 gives 36.8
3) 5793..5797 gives 39.7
